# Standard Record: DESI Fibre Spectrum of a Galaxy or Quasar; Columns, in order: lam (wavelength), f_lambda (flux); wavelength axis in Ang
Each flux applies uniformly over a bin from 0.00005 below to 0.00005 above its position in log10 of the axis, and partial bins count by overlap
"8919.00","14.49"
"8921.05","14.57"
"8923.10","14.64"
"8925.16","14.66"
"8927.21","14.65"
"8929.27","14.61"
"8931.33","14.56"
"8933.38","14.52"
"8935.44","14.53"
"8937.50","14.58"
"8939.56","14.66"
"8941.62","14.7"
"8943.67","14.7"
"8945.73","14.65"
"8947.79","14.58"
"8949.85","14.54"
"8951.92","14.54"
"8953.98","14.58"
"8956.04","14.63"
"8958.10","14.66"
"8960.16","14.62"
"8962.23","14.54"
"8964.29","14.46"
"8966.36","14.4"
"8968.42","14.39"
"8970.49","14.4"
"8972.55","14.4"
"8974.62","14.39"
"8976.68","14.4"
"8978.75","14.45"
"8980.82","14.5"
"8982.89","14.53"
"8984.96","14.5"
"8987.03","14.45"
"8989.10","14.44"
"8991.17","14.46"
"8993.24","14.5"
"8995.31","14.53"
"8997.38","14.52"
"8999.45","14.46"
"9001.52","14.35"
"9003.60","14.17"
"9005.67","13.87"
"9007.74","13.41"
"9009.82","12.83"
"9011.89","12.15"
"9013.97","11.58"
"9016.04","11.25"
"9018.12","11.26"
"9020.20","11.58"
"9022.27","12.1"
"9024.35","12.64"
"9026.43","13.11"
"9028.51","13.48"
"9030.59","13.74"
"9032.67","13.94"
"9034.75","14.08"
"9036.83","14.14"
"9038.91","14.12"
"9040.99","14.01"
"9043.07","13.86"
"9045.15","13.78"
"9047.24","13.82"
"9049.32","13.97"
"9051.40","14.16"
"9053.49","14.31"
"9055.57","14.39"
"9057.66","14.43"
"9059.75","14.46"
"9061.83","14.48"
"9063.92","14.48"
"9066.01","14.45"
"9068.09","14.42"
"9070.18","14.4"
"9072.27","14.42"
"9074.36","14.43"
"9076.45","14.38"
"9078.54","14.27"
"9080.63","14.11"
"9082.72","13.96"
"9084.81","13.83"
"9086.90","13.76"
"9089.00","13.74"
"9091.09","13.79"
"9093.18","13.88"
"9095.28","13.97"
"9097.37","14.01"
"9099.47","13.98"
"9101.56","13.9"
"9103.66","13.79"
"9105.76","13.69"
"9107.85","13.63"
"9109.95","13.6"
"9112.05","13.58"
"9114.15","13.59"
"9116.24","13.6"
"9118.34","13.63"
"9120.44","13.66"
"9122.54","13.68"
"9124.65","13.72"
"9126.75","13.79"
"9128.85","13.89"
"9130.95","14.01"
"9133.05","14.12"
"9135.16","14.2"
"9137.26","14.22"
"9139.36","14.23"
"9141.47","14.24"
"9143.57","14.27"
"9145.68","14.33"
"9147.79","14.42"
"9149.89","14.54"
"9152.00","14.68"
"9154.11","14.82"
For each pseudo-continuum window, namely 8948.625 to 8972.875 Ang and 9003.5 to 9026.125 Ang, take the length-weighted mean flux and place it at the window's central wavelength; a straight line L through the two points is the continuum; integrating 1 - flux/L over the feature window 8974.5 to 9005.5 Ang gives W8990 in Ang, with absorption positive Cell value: -2.5 Ang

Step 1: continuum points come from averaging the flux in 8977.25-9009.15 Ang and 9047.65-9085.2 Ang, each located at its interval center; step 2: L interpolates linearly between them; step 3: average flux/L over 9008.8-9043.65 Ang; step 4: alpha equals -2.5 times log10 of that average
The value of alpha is 0.11 mag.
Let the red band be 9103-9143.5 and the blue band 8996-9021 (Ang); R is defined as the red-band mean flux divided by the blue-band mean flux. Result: 1.1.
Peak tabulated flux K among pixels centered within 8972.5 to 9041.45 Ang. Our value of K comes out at 14.53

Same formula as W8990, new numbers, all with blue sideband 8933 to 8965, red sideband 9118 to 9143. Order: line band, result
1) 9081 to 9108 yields 0.5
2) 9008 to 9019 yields 1.9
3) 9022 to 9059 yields 1.2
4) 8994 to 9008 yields 0.2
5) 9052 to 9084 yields -0.4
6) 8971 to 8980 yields 0.1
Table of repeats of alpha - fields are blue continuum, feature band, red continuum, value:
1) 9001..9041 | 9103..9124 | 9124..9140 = 0.018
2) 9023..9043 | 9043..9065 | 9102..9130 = -0.041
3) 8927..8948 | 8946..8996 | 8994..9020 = -0.045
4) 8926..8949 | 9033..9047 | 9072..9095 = 0.017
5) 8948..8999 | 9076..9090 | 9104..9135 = -0.005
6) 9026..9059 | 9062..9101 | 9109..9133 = -0.022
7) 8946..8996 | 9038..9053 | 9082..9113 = 0.009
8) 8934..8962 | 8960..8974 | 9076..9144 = 0.006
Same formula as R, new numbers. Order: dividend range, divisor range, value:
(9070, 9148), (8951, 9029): 1.01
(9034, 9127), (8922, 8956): 0.96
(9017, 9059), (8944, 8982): 0.93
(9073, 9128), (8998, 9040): 1.05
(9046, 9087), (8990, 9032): 1.08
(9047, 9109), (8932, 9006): 0.97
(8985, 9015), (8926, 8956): 0.95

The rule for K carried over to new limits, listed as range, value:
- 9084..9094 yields 13.88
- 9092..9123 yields 14.01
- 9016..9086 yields 14.48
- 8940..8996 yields 14.7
